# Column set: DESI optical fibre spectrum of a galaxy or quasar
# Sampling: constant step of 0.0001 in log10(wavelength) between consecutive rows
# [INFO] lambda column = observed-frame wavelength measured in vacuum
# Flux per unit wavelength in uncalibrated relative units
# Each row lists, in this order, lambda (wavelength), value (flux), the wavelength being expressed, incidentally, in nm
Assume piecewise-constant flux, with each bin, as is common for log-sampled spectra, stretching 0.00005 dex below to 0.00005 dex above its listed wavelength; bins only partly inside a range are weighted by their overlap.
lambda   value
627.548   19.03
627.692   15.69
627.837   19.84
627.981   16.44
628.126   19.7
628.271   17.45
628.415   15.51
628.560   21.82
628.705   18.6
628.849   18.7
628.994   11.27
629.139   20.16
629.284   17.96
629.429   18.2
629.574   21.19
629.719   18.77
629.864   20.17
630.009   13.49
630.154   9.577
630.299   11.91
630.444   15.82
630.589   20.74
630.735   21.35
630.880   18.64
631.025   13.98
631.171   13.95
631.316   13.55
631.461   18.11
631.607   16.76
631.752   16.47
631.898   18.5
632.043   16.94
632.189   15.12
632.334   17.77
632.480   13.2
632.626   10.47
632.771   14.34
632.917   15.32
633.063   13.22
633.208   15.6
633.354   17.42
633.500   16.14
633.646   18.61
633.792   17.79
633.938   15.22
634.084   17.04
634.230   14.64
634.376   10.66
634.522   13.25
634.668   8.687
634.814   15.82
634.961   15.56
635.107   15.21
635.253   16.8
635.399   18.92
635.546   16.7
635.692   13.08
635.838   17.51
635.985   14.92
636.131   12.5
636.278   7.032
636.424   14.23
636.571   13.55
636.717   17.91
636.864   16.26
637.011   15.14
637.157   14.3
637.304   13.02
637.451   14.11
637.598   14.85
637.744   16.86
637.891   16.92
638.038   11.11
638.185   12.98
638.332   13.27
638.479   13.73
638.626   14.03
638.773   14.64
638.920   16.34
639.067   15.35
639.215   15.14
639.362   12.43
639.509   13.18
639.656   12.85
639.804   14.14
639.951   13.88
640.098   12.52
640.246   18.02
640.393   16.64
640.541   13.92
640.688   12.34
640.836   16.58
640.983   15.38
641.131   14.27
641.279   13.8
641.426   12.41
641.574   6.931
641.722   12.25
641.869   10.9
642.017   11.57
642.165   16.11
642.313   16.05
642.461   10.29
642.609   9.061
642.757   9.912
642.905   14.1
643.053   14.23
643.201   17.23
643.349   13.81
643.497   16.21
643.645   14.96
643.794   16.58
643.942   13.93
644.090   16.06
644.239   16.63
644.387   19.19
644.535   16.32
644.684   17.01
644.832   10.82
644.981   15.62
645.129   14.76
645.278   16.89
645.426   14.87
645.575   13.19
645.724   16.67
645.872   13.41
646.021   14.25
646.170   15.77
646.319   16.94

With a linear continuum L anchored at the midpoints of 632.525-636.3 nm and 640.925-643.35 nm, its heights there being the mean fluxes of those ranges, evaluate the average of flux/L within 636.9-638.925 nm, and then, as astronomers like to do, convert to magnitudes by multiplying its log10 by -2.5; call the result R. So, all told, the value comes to -0.04 mag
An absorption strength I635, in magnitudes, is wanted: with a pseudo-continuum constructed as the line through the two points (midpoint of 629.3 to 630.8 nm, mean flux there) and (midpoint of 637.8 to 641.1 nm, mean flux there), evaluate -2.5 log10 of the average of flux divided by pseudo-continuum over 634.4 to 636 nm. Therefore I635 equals 0.04 mag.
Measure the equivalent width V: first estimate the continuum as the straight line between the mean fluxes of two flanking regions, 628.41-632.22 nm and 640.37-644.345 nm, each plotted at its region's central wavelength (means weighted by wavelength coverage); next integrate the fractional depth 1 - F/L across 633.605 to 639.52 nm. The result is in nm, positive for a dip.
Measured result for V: 0.27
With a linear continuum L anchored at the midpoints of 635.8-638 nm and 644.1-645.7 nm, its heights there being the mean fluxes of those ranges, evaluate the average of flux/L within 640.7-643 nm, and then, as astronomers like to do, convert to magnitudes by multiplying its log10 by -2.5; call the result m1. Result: 0.20 mag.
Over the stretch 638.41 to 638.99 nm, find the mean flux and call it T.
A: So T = 14.7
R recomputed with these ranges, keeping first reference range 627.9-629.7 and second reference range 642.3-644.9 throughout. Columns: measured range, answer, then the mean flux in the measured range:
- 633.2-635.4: 0.098 mag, 15.3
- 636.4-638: 0.067 mag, 15.1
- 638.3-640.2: 0.115 mag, 14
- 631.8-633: 0.137 mag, 15.2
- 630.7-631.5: 0.080 mag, 16.3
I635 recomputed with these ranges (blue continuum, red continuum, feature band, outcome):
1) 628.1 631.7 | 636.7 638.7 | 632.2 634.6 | 0.062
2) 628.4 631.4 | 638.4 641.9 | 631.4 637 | 0.033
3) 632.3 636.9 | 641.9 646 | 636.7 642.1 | 0.053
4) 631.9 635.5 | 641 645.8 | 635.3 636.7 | 0.038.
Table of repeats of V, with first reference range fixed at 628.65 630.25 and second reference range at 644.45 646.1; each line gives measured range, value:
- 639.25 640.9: 0.14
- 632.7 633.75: 0.04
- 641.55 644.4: 0.26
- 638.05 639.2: 0.12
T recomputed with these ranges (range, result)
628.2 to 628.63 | 18.3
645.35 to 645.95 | 14.6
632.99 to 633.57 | 15.6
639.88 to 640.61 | 15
